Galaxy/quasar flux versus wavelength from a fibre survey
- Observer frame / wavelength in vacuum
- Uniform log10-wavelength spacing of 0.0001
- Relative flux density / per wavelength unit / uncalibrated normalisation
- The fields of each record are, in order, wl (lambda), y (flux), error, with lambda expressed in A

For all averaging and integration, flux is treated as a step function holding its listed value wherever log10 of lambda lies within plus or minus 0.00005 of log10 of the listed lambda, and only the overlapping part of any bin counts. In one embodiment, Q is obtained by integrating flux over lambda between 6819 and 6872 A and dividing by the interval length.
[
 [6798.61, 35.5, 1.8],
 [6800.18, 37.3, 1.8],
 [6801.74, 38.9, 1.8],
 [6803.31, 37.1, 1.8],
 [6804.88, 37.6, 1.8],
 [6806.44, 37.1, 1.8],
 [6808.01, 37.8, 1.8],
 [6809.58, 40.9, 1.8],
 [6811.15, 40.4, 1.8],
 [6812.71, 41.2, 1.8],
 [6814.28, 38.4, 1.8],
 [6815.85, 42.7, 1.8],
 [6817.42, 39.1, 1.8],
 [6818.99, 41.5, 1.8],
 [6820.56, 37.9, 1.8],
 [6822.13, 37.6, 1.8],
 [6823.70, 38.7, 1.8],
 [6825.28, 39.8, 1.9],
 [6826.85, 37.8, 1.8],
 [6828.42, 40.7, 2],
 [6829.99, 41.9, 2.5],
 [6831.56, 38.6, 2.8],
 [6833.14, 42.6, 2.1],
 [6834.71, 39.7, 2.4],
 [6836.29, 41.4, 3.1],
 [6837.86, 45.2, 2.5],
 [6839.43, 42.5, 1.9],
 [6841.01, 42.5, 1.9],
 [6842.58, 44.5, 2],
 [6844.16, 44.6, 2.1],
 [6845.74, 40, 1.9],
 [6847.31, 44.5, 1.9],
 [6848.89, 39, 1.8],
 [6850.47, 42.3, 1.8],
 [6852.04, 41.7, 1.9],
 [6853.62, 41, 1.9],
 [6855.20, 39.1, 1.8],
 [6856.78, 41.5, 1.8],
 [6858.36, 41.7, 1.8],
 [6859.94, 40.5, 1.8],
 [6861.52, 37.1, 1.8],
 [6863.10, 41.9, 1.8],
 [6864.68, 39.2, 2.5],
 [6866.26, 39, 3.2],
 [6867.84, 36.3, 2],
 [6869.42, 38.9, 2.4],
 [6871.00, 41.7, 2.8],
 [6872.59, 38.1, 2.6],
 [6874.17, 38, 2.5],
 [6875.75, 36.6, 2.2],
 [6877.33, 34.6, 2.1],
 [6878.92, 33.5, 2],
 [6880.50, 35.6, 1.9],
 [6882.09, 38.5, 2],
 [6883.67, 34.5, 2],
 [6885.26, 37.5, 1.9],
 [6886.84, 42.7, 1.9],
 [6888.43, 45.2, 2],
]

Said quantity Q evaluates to 40.6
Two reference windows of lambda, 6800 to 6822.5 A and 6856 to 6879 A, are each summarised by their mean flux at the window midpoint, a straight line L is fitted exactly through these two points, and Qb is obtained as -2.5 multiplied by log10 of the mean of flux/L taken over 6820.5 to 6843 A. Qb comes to -0.050 mag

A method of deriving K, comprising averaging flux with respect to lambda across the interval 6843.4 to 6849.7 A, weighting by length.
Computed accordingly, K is 42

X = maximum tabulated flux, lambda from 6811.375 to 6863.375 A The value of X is 45.2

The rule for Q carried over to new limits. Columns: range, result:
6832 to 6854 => 42.2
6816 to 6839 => 40.3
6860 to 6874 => 39.1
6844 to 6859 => 41.4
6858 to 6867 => 39.8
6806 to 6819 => 39.9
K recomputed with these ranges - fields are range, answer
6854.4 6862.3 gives 40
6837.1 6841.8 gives 43.4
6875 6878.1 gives 35.6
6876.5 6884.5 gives 35.3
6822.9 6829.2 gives 39.2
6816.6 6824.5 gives 38.9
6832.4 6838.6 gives 42.2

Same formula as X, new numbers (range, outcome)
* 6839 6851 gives 44.6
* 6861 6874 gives 41.9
